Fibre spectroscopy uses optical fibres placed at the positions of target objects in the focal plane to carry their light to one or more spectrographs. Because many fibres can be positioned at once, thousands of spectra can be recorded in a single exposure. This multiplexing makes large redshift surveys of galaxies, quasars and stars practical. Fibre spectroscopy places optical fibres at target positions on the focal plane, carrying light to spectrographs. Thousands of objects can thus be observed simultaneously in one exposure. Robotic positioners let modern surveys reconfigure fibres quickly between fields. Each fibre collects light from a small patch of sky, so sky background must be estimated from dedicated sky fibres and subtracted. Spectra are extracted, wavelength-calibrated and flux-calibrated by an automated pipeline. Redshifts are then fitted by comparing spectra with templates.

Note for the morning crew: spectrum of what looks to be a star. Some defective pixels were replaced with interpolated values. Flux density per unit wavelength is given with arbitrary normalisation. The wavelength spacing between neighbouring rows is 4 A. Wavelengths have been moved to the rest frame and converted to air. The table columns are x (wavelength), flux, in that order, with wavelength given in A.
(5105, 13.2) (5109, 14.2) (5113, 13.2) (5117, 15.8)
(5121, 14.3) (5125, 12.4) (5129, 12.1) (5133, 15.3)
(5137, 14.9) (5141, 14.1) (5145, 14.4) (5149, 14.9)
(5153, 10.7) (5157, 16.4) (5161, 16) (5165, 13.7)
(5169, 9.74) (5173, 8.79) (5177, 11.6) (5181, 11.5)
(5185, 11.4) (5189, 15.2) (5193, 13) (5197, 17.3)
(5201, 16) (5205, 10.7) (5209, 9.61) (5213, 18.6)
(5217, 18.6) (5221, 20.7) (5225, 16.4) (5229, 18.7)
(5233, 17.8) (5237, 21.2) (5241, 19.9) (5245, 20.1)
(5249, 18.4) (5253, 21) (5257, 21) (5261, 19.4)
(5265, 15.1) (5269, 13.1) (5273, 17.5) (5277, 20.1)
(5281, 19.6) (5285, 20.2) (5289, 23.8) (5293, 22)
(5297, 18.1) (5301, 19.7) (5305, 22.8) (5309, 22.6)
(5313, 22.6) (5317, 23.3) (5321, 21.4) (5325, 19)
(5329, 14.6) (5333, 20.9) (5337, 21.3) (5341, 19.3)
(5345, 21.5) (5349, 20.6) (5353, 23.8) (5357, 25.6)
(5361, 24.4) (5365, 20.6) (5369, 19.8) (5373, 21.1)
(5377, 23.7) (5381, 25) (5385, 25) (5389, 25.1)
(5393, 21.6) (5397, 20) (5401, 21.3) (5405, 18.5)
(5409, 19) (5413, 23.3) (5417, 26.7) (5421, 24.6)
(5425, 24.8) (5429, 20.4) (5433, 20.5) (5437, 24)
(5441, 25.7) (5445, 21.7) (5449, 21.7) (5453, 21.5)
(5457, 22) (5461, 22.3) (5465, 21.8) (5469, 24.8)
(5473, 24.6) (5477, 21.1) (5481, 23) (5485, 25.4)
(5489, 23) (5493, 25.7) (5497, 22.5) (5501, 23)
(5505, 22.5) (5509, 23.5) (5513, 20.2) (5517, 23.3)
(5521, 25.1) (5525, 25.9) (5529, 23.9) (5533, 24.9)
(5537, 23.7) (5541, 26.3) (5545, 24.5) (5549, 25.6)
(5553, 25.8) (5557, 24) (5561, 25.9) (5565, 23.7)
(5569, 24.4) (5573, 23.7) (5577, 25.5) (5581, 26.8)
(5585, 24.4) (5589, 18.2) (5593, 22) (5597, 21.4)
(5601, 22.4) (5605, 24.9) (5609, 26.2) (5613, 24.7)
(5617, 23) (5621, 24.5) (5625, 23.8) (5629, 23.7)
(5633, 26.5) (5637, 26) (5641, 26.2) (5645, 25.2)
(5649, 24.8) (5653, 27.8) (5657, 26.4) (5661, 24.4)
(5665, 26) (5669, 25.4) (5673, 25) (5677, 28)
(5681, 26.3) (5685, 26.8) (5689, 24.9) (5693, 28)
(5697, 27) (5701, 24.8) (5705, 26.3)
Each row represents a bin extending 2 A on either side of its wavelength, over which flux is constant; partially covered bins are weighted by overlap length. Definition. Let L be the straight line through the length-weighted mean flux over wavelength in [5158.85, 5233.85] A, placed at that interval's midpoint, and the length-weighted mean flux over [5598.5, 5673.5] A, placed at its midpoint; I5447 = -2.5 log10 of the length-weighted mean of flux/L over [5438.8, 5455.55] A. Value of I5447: -0.11 mag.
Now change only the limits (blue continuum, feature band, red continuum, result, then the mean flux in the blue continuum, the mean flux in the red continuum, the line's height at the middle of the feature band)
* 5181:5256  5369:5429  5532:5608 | -0.104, 16.8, 24.1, 20.6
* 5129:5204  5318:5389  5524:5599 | -0.169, 13.5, 24.2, 18.6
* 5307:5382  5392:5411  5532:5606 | 0.114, 21.6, 24.1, 22.2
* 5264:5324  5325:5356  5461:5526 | 0.030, 20.2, 23.4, 20.9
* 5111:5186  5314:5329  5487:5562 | -0.123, 13.2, 24.2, 18.3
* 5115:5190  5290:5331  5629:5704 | -0.201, 13.3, 26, 17.2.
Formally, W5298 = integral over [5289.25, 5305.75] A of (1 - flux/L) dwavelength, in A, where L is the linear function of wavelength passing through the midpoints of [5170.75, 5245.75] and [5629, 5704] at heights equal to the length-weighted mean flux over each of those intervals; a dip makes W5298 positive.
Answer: -3.0 A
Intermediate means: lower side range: 15.5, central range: 20.8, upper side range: 26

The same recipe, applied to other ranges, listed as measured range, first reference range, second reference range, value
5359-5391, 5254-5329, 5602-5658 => -2.78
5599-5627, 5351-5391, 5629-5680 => 1.44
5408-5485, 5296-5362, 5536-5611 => -0.91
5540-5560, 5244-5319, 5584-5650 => -1.76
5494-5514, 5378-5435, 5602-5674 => 0.90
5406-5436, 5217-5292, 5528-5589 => -0.66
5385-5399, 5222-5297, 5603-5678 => -0.86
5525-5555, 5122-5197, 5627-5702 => -2.87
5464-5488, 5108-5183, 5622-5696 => -2.36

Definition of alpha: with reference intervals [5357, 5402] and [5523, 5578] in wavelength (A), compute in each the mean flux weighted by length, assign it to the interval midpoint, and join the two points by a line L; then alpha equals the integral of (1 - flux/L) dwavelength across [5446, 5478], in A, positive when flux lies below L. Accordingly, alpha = 1.65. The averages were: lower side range 22.7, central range 22.5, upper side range 24.8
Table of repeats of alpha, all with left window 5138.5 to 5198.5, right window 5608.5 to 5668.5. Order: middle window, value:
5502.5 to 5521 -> -0.6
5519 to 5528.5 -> -1.2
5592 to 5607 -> 1.0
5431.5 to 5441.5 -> -1.5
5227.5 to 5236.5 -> -2.3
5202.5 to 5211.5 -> 2.1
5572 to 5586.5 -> -0.9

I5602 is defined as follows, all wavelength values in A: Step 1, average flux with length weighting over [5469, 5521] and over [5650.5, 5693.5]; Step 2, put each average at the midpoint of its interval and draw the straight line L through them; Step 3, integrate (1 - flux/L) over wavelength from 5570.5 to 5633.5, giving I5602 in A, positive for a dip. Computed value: 3.14 A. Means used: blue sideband 23.3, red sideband 26.2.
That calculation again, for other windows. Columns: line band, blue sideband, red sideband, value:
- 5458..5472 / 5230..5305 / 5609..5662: -0.3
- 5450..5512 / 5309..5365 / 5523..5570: 2.0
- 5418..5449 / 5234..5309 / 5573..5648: -1.9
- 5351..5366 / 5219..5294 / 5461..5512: -2.0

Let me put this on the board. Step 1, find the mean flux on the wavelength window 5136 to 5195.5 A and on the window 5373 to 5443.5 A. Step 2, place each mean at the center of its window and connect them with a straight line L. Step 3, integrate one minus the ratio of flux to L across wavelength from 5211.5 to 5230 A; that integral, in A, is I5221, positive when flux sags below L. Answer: -4.0 A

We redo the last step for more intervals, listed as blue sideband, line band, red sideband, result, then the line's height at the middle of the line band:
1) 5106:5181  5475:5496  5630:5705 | -1.9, 21.7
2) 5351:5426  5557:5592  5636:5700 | 1.4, 25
